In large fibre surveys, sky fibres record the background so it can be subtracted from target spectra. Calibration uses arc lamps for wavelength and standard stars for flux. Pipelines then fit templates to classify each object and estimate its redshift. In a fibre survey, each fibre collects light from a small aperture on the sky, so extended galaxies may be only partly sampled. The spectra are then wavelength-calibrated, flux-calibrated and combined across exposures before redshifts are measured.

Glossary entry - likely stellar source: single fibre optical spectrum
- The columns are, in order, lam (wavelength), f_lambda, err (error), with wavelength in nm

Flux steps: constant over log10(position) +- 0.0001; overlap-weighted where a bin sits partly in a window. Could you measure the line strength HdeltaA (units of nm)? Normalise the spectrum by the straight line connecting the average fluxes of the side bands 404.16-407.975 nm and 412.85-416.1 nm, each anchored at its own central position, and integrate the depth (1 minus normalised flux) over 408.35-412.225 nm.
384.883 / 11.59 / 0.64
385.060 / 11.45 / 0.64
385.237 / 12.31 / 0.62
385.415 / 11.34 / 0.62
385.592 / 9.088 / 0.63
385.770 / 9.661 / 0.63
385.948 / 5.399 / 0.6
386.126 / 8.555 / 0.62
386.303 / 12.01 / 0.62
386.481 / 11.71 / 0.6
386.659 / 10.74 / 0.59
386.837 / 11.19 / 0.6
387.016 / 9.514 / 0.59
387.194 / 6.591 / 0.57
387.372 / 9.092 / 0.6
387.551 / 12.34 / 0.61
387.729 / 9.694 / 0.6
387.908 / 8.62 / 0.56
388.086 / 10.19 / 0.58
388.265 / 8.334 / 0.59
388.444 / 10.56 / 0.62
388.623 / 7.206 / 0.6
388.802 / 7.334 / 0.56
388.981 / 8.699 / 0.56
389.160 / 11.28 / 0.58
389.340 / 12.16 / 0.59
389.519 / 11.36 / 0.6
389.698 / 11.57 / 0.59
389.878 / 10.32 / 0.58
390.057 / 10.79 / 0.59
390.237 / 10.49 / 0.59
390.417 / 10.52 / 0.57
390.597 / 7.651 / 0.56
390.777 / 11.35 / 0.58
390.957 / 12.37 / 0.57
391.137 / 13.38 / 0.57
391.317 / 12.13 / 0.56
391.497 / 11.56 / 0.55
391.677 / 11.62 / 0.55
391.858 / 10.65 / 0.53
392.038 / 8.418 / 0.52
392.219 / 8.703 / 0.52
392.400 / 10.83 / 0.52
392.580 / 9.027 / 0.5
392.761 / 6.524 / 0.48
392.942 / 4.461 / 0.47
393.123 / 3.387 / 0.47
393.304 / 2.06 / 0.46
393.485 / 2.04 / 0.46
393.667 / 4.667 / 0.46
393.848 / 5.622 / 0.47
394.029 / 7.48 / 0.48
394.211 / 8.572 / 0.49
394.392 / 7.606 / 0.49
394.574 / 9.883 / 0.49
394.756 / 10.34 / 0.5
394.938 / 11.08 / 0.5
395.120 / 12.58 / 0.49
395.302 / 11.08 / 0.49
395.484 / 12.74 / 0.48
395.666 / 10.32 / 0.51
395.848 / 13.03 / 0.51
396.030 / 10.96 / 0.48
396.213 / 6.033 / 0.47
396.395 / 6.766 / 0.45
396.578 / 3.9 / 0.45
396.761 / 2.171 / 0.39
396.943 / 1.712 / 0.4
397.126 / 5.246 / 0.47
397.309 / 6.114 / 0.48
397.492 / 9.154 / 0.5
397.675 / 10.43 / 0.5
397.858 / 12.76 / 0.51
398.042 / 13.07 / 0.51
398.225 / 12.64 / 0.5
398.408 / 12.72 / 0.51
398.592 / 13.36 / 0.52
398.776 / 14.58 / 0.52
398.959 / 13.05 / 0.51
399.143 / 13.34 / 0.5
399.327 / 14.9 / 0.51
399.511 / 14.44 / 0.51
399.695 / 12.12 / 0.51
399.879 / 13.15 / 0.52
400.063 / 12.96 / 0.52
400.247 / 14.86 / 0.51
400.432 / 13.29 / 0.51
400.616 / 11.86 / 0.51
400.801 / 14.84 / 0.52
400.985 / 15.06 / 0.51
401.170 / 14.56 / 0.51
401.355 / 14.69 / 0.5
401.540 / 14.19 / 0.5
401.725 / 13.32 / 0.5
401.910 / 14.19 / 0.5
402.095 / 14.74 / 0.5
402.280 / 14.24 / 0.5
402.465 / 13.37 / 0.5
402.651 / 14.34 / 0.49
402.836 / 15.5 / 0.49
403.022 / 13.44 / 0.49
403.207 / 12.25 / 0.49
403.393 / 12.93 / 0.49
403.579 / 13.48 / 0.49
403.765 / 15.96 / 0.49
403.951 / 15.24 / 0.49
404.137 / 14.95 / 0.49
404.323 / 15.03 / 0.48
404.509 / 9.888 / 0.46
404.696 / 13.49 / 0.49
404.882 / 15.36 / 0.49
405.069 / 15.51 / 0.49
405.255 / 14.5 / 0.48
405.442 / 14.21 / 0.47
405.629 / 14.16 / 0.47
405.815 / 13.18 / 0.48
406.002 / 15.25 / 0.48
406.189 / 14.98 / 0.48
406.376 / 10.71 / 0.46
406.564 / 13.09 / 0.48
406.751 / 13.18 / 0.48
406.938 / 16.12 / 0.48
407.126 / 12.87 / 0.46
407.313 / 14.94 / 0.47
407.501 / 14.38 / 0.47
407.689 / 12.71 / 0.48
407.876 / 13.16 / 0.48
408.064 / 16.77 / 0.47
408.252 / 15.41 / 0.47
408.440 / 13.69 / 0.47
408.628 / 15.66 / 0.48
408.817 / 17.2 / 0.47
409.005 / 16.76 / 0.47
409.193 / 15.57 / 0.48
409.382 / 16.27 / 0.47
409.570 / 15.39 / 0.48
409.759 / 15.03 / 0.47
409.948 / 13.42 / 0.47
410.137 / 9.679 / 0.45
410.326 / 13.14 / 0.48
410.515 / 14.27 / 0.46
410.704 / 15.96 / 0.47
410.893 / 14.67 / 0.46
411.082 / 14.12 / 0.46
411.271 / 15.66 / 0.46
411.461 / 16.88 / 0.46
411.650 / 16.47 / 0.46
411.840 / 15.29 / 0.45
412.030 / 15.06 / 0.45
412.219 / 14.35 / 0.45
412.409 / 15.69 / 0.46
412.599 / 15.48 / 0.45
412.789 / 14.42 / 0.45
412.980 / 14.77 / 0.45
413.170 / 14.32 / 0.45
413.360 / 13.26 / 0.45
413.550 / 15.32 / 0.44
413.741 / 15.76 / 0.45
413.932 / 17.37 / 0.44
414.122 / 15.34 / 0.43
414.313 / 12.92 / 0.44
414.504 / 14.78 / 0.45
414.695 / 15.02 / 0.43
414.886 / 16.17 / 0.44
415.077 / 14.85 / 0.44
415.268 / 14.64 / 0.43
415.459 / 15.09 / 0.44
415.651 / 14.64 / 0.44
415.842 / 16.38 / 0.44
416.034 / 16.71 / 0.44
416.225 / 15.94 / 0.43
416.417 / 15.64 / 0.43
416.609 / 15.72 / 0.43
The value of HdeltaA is -0.14 nm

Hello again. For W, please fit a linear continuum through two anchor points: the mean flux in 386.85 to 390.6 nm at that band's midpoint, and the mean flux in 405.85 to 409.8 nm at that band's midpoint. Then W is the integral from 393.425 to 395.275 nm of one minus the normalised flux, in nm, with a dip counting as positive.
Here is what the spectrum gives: 0.51 nm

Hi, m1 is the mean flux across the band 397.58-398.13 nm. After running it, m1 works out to 12.1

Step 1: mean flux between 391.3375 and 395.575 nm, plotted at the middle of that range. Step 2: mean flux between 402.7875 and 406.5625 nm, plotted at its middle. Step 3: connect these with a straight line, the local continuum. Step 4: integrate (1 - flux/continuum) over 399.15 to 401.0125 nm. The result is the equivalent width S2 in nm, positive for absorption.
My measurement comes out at -0.32 nm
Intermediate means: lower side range 8.37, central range 13.7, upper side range 14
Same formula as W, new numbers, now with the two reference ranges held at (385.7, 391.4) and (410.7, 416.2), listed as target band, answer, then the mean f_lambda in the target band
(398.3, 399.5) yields -0.14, 13.7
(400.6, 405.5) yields -0.41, 14.1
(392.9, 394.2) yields 0.77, 4.5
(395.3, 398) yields 0.83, 8.15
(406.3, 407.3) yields 0.03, 13.4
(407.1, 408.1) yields 0.00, 14.1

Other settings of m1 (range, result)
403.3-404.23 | 14.5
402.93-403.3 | 12.9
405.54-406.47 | 13.7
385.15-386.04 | 9.54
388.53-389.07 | 7.76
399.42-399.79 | 13.3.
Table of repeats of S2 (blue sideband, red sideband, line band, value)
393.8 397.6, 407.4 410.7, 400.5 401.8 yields -0.384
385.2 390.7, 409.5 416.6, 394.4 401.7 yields 0.432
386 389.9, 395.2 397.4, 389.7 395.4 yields -0.242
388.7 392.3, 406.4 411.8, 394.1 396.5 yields 0.337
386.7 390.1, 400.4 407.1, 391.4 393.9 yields 0.863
